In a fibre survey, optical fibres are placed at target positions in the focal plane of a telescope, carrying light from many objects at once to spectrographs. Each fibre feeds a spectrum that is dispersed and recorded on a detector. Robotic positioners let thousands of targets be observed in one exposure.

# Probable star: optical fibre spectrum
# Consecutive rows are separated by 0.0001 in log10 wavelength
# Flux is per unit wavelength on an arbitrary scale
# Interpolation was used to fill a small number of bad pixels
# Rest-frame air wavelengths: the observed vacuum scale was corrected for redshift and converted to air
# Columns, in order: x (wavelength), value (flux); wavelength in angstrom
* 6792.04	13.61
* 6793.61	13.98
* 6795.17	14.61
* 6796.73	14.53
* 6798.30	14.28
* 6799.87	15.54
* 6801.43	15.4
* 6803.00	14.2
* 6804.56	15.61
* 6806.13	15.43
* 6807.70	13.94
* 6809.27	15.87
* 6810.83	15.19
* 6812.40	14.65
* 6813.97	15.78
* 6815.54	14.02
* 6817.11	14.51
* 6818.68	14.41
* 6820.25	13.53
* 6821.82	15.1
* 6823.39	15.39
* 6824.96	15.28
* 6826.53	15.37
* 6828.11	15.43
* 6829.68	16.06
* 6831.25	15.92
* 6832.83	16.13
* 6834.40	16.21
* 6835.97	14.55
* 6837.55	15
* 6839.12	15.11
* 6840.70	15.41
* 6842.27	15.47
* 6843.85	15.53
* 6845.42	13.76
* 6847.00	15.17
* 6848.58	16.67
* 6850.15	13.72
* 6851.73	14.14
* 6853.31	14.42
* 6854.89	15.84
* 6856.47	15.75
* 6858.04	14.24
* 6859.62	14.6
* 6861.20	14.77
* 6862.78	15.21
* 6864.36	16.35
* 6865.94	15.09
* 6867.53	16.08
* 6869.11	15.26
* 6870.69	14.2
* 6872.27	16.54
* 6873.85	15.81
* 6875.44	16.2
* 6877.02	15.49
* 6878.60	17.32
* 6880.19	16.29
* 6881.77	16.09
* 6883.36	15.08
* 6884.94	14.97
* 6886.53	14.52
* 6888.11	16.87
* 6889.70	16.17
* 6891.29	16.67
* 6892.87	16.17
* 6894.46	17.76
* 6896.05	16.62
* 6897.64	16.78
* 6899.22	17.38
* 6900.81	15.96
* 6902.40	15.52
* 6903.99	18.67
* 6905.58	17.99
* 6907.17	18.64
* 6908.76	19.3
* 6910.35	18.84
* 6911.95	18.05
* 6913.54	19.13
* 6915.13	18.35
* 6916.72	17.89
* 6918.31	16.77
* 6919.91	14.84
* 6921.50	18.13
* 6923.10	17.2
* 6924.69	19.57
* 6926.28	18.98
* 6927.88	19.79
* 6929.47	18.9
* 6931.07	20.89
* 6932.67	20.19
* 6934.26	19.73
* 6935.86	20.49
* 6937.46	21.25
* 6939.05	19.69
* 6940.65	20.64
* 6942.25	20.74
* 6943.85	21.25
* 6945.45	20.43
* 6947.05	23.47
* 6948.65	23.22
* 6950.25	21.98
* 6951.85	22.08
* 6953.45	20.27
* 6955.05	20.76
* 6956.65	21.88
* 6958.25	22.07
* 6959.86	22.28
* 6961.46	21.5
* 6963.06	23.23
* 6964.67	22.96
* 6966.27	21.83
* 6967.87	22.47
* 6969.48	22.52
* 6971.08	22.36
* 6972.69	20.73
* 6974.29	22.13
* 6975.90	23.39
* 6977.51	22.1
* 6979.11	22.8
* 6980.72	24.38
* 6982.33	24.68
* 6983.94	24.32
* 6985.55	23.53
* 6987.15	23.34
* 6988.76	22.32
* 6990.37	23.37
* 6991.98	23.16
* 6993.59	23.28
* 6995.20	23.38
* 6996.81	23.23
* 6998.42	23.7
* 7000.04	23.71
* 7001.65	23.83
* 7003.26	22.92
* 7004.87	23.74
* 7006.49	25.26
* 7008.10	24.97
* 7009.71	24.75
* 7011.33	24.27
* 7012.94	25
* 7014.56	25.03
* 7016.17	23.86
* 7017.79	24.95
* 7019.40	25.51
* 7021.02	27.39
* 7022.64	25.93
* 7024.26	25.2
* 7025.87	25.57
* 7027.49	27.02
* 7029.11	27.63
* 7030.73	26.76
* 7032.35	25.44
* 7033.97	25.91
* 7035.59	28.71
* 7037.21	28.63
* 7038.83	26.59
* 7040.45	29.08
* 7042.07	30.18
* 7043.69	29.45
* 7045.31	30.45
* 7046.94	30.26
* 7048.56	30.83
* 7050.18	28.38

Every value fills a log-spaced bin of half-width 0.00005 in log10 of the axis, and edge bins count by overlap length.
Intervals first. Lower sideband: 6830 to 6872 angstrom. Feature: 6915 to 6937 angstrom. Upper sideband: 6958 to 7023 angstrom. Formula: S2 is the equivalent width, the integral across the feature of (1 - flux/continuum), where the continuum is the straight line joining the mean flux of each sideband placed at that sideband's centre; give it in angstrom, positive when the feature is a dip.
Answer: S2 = 1.08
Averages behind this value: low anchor 15.2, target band 18.7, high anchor 23.6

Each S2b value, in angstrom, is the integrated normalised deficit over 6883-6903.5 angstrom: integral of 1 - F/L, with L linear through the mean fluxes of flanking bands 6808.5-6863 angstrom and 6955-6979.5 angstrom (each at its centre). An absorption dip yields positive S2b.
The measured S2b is 2.2 angstrom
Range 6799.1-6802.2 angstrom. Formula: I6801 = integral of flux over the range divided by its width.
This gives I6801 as 15.5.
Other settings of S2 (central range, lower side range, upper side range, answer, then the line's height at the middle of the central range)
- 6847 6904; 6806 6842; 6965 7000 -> 6.2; 17.7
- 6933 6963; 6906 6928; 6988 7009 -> -1.6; 20.3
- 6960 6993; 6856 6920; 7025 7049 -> 0.8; 23.4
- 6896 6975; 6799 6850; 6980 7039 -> 4.0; 21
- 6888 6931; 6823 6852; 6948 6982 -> 3.4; 19.2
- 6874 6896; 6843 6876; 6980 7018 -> 0.9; 16.8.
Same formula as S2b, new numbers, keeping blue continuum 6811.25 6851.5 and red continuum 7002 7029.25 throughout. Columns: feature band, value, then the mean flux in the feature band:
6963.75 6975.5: 0.2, 22.2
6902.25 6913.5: 0.5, 18.4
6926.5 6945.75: 0.5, 20.3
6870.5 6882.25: 1.0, 16.1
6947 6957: -0.1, 21.8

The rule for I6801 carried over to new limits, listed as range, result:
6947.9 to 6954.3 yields 21.9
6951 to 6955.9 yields 21.1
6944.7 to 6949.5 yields 22.4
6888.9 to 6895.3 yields 16.7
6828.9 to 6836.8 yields 15.8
